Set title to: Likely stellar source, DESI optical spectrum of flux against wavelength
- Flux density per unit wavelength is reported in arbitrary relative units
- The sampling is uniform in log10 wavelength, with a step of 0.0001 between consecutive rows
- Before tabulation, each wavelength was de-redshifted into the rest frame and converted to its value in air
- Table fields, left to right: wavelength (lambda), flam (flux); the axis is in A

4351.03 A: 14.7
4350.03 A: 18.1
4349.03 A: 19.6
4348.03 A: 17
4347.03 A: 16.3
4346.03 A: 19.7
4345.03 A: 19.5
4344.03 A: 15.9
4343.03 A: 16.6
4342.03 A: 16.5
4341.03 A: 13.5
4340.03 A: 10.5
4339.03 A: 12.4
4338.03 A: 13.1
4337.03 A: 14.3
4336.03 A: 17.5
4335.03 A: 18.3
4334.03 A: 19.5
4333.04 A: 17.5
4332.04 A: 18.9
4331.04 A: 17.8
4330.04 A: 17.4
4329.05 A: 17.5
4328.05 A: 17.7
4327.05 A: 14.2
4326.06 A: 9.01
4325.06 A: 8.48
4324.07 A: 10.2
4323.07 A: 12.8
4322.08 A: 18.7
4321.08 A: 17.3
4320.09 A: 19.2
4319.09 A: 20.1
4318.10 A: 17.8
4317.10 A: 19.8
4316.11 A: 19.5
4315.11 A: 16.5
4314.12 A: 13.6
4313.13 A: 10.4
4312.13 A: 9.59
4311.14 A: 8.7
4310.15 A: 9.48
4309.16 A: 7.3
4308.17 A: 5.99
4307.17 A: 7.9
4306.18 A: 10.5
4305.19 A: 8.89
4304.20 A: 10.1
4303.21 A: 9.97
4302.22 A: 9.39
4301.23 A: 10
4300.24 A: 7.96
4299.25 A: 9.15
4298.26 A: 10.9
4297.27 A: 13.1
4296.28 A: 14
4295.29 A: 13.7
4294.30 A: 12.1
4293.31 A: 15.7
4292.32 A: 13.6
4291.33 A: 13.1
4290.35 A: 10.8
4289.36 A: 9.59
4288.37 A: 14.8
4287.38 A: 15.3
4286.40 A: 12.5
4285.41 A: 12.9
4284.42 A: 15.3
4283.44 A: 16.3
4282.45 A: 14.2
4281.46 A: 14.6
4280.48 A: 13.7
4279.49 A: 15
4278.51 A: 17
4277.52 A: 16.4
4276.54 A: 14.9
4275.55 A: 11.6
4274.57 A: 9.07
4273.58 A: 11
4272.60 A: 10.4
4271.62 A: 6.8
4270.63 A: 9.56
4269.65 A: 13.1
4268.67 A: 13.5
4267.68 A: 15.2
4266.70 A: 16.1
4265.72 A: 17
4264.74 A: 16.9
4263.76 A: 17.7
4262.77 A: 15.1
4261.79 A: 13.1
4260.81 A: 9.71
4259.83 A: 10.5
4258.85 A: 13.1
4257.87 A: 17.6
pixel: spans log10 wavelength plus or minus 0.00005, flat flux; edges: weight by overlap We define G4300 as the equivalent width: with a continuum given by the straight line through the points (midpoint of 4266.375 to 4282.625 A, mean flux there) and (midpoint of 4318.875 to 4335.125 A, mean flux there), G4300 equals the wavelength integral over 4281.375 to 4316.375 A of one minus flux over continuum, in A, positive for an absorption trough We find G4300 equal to 6.2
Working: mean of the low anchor 13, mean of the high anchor 16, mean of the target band 11.8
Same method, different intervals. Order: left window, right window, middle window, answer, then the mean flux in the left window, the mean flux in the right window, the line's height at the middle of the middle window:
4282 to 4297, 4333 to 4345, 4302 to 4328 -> 3.55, 13.6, 15.5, 14.6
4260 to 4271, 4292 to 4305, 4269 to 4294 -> -0.57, 14.2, 11.4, 12.9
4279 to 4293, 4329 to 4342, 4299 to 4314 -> 5.65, 13.7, 16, 14.7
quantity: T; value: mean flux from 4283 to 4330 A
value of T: 12.8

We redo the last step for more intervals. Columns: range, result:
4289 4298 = 12.8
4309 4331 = 14.5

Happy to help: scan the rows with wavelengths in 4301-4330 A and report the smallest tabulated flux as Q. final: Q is 5.99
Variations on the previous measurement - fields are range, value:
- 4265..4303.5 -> 6.8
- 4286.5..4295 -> 9.59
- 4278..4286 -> 12.9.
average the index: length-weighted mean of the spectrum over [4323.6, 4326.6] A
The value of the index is 9.33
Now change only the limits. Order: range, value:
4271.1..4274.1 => 9.38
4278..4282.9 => 14.9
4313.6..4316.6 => 16.5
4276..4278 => 15.6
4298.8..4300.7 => 8.55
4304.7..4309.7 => 8.13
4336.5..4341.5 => 12.8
